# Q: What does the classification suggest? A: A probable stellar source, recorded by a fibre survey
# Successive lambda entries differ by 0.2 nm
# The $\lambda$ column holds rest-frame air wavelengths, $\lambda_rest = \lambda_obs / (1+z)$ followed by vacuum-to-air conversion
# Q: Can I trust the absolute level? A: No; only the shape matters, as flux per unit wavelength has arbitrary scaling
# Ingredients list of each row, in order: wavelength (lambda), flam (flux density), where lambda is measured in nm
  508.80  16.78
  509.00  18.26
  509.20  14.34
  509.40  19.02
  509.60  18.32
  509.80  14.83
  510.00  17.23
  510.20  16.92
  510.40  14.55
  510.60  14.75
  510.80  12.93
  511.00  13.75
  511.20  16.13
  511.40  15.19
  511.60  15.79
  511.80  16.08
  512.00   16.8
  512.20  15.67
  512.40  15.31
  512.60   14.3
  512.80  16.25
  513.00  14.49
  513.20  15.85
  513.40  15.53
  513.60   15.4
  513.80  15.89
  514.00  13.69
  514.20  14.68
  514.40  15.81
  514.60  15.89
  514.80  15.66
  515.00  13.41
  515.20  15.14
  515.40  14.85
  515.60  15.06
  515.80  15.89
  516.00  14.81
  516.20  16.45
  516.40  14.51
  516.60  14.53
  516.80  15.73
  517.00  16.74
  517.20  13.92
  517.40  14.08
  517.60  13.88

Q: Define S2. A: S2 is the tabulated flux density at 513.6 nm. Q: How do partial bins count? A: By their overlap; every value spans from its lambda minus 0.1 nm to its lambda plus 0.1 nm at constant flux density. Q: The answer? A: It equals 15.4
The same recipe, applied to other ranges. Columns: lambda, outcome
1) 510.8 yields 12.93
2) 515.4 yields 14.85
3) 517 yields 16.74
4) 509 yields 18.26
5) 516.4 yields 14.51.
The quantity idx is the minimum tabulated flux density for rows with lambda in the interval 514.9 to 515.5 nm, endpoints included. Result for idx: 13.41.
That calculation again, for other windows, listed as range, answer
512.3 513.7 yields 14.3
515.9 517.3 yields 13.92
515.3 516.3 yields 14.81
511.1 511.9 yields 15.19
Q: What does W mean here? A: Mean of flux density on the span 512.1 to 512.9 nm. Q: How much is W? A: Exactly 15.4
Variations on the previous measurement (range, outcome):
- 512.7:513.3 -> 15.5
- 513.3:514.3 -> 15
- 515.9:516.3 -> 15.6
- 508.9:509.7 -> 17.5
